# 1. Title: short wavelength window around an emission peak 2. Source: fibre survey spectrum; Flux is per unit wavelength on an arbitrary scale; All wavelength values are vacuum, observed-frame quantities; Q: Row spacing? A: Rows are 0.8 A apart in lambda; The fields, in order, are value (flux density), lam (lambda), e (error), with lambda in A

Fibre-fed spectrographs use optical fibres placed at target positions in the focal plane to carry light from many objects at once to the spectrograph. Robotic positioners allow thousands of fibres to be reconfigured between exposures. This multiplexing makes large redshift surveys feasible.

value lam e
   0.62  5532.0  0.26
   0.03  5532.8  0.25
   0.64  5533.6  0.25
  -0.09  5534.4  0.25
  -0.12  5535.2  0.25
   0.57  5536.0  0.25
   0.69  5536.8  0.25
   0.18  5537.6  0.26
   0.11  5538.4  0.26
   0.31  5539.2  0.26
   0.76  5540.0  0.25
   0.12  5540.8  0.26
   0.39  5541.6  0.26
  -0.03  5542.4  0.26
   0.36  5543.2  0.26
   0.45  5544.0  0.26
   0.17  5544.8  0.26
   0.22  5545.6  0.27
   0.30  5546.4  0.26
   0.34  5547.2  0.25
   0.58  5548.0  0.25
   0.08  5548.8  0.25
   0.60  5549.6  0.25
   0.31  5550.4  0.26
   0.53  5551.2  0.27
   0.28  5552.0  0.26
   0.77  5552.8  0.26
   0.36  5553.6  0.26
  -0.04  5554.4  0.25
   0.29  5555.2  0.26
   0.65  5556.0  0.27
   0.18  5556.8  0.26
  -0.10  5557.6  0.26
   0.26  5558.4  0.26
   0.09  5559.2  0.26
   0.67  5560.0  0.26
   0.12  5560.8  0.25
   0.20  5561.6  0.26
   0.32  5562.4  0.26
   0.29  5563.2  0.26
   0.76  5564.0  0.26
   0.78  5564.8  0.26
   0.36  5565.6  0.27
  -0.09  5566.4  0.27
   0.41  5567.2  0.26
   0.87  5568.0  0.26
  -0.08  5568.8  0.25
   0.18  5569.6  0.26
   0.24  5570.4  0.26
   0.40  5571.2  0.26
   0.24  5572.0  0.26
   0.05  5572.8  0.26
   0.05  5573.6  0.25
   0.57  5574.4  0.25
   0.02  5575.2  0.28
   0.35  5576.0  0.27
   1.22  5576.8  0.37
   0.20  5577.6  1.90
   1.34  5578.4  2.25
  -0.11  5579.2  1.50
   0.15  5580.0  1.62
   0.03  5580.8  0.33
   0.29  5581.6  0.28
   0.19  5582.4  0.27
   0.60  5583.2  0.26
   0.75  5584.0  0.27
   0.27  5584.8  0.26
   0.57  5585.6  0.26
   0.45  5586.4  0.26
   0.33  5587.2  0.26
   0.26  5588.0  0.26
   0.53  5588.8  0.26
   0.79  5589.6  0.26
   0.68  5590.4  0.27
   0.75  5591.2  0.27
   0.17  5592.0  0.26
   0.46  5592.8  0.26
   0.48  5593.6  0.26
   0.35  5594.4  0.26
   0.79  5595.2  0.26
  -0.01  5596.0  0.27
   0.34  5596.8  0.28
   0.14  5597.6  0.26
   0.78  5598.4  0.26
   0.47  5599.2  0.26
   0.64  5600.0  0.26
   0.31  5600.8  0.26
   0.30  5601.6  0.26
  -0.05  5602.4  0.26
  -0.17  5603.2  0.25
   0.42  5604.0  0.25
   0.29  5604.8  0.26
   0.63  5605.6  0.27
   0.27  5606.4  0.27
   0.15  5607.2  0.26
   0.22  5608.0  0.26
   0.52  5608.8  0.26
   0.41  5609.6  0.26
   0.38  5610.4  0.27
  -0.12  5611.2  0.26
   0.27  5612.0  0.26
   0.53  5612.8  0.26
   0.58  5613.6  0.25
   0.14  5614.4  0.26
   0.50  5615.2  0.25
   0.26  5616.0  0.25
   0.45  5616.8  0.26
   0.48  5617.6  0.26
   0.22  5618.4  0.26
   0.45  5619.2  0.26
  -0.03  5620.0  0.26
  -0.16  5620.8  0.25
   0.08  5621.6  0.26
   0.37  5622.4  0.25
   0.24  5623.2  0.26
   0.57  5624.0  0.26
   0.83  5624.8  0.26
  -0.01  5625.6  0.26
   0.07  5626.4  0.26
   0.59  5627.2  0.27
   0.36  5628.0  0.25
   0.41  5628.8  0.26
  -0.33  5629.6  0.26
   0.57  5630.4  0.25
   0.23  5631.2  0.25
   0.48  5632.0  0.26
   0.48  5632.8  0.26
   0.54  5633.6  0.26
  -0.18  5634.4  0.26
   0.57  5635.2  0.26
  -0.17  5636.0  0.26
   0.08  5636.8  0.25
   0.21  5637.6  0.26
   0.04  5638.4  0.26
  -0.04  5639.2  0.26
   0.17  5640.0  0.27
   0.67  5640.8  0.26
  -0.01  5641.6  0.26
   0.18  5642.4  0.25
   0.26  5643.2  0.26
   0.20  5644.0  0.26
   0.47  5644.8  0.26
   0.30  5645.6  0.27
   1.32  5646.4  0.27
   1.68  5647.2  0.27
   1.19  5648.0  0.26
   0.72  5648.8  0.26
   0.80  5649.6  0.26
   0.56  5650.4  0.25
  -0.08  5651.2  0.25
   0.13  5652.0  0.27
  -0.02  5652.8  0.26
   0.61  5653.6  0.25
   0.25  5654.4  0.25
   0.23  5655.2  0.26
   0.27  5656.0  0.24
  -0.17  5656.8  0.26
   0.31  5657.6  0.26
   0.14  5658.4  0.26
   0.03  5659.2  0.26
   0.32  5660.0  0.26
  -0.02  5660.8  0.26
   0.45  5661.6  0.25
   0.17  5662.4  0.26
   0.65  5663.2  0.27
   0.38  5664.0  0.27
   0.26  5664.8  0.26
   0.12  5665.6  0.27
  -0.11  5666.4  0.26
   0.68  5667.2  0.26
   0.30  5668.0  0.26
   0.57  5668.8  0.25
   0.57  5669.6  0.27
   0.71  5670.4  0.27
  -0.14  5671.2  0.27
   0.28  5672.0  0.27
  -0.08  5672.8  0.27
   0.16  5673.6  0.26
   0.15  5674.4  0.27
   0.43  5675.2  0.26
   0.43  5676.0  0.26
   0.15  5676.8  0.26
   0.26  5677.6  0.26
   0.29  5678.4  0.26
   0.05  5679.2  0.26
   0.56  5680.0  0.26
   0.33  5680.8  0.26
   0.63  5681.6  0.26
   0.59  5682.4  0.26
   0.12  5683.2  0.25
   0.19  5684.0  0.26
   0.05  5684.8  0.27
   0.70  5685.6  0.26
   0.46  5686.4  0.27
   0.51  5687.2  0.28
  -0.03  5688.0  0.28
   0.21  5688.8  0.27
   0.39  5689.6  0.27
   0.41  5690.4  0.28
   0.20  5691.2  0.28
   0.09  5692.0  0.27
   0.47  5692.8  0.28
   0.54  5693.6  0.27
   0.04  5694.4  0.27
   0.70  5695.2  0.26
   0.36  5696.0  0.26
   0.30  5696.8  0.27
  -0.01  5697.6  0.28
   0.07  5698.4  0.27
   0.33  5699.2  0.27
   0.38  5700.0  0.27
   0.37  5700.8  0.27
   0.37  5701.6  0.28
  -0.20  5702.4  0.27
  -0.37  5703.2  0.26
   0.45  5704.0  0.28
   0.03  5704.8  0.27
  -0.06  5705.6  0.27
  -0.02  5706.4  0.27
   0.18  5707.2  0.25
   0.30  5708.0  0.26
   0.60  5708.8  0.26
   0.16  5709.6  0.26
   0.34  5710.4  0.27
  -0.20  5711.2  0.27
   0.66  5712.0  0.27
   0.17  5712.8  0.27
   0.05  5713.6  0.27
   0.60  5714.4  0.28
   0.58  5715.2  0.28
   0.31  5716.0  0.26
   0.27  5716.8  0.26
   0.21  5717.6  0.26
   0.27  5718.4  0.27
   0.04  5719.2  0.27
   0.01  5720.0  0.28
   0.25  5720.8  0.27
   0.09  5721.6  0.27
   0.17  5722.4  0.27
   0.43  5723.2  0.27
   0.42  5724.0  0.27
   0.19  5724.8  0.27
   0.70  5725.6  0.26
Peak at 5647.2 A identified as H-beta 4861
